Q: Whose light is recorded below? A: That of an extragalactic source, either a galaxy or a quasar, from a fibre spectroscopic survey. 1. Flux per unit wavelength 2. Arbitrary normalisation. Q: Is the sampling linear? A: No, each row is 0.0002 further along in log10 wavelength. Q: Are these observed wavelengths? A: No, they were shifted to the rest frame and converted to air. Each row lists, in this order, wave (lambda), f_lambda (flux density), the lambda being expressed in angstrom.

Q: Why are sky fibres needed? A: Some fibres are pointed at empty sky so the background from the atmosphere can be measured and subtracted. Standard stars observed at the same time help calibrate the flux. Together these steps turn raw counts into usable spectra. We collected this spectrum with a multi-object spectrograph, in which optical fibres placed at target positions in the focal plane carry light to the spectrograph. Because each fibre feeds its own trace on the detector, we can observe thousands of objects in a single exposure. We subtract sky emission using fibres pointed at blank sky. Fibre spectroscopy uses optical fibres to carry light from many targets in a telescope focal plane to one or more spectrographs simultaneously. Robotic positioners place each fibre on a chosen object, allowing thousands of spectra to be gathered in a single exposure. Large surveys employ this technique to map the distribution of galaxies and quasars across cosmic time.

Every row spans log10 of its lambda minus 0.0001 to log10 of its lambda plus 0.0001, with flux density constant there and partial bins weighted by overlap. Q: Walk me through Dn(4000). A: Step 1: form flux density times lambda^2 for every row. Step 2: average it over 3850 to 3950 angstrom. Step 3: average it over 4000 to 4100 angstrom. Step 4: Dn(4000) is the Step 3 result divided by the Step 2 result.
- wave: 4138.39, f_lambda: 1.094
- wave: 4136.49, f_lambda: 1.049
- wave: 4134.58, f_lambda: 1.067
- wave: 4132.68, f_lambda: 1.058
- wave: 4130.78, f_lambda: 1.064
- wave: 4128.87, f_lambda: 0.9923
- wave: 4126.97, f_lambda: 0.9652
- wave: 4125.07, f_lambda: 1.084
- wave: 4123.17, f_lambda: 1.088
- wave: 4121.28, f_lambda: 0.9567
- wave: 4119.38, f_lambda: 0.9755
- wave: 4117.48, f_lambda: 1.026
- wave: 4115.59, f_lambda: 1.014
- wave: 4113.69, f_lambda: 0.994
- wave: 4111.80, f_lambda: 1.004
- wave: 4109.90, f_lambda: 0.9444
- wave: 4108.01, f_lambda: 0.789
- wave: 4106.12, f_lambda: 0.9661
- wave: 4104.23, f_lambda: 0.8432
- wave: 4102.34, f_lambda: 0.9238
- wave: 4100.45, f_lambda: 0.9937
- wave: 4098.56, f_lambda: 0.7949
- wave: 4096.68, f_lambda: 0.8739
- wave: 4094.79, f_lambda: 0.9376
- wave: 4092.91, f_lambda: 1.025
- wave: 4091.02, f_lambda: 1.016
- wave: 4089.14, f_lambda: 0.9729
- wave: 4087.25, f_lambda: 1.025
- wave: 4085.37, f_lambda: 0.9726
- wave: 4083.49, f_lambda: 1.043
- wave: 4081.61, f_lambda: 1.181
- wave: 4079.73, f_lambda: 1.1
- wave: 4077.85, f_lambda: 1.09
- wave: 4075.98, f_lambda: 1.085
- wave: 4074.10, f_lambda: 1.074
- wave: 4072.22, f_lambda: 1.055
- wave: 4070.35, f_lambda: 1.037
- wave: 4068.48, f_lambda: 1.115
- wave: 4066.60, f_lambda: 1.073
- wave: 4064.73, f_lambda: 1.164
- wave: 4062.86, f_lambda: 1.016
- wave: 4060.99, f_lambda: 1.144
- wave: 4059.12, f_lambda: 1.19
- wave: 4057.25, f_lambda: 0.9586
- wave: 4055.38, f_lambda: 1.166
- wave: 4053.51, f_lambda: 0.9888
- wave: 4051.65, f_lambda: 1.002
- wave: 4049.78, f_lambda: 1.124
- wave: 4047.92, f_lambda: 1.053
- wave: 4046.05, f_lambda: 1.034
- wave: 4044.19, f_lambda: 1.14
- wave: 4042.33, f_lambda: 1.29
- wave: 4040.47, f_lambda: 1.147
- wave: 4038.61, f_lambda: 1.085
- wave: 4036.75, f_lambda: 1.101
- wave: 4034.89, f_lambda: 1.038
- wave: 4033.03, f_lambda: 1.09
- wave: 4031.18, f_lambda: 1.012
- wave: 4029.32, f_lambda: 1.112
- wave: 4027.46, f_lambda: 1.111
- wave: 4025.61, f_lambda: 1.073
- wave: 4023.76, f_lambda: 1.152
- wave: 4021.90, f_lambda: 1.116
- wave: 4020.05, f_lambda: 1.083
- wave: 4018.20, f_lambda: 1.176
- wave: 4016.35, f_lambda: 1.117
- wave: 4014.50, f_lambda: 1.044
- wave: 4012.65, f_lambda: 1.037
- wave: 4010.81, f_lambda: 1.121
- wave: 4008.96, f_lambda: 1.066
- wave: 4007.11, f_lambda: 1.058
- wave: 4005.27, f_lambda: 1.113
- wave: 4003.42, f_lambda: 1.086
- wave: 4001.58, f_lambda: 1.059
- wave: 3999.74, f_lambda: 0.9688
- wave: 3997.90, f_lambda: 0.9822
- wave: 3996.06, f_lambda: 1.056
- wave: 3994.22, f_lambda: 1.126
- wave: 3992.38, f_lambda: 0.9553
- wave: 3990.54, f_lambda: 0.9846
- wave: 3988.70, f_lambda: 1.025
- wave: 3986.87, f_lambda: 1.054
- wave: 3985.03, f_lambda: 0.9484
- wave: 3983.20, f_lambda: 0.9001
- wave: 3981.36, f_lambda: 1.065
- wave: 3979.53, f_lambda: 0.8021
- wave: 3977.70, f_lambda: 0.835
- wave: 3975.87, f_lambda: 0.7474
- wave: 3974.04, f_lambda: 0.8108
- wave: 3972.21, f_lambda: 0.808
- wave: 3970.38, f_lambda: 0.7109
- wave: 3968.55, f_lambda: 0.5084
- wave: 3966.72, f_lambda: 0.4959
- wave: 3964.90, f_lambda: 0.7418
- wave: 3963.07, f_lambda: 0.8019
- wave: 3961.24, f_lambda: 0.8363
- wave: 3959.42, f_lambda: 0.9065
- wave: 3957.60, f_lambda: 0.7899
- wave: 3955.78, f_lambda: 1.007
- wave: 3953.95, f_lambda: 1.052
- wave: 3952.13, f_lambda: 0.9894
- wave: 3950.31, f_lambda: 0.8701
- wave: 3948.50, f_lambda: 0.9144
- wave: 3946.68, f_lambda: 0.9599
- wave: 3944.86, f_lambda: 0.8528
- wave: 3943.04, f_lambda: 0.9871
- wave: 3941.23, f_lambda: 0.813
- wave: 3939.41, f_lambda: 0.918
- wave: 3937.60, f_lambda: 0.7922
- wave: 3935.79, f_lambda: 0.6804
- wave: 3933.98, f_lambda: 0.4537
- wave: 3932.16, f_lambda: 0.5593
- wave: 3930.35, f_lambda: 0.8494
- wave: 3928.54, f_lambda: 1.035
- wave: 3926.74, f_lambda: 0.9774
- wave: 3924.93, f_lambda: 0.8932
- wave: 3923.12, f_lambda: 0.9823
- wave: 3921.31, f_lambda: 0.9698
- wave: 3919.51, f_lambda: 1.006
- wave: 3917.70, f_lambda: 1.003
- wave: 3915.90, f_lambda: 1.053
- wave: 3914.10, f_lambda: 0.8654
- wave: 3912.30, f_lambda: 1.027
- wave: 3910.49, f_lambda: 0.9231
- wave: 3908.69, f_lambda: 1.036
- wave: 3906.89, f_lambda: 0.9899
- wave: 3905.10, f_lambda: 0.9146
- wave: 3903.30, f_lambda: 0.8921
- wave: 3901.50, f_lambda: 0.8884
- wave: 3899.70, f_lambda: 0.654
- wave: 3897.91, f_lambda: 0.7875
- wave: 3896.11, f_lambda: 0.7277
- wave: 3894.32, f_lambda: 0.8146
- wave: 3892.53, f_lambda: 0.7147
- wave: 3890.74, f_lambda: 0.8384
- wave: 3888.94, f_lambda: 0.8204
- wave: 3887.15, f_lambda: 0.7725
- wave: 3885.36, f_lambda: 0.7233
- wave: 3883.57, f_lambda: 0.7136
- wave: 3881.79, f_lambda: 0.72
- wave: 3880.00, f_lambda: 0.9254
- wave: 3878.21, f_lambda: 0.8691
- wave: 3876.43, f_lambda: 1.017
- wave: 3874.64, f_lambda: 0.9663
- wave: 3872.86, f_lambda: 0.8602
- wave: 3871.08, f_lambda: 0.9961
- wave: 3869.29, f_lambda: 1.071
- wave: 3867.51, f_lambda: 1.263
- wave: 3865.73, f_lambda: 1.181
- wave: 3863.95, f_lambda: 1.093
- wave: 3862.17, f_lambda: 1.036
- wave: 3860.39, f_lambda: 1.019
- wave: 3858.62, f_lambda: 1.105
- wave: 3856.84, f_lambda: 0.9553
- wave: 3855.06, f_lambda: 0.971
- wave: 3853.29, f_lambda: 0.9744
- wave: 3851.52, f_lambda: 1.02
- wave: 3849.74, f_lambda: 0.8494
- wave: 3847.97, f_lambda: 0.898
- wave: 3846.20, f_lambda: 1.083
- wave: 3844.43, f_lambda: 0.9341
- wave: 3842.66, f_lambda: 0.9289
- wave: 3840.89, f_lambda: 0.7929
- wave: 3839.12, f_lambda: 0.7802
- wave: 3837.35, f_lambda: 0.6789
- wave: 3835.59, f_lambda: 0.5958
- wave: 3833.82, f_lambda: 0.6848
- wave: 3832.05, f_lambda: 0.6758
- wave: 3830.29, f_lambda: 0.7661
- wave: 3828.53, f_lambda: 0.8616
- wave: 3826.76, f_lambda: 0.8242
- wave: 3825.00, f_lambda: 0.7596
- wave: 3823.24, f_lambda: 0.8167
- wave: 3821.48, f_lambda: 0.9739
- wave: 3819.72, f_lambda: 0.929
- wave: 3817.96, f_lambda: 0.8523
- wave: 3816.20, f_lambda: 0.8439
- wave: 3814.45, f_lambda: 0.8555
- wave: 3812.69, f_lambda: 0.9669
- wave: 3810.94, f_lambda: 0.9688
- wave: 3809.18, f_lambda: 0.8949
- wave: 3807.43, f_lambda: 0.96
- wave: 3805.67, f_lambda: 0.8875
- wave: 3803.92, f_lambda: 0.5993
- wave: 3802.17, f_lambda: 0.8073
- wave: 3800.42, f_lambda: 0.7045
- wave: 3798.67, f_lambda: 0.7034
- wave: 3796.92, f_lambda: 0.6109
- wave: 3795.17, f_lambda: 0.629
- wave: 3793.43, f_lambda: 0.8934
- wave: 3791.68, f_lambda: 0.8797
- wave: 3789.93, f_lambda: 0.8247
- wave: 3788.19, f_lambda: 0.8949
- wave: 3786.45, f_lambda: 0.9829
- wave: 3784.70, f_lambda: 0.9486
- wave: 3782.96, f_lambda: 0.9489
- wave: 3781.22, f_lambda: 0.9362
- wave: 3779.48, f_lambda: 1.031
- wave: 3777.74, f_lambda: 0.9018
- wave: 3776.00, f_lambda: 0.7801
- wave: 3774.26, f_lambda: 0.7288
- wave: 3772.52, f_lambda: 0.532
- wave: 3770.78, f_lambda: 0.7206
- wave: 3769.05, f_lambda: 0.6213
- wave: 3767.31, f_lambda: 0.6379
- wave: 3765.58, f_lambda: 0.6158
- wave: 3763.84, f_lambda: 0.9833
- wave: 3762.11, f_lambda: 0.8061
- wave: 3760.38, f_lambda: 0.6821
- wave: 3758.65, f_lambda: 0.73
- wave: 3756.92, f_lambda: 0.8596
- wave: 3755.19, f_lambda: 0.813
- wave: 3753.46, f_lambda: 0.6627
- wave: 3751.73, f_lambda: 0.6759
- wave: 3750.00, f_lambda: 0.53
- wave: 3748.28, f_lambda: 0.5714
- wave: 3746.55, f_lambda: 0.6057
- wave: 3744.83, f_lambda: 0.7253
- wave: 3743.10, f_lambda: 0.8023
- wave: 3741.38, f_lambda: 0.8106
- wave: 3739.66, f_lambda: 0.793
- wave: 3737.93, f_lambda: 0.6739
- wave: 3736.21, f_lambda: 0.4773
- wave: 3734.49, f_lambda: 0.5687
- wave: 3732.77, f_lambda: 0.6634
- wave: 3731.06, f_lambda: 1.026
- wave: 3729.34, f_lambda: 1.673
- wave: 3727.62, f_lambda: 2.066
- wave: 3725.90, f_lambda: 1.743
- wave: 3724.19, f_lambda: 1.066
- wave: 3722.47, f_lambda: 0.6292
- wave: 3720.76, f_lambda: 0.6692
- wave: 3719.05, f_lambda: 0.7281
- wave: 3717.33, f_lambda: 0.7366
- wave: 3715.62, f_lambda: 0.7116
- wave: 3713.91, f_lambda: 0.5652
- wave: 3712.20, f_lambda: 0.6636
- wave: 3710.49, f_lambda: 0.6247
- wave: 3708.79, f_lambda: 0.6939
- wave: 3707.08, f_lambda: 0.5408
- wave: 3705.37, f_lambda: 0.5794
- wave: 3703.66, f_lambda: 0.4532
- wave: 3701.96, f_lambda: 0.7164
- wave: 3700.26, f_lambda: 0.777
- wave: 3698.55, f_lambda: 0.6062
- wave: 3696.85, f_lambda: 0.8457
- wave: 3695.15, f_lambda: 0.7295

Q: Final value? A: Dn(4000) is 1.3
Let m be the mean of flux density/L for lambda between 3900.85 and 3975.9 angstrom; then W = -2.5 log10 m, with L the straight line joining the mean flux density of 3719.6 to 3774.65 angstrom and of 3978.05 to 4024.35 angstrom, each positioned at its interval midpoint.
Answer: 0.14 mag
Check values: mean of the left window 0.817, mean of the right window 1.04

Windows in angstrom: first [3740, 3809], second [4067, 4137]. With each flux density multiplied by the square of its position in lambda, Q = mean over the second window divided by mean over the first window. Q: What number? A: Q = 1.54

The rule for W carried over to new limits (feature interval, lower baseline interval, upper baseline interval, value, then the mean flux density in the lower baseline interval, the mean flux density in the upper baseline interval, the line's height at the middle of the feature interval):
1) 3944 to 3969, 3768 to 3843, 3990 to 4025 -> 0.19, 0.812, 1.07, 1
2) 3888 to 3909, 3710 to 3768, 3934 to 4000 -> 0.03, 0.813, 0.874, 0.856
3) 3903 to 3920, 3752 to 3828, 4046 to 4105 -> -0.08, 0.813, 1.03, 0.907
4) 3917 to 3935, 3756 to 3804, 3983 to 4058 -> 0.10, 0.789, 1.07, 0.959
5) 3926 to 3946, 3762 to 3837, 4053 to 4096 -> 0.15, 0.809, 1.06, 0.934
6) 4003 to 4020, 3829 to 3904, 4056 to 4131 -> -0.13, 0.882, 1.01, 0.966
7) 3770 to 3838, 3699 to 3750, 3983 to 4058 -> 0.07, 0.799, 1.07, 0.872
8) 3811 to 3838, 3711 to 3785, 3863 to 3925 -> 0.07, 0.815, 0.914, 0.867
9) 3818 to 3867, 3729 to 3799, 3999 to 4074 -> -0.04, 0.773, 1.09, 0.864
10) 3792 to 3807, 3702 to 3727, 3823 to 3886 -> 0.14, 0.755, 0.902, 0.844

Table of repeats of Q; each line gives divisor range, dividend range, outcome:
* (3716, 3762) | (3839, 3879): 1.25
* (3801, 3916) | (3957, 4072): 1.23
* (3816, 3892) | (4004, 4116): 1.30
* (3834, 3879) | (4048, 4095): 1.24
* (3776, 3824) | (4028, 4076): 1.44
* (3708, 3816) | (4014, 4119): 1.50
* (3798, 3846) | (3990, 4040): 1.44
